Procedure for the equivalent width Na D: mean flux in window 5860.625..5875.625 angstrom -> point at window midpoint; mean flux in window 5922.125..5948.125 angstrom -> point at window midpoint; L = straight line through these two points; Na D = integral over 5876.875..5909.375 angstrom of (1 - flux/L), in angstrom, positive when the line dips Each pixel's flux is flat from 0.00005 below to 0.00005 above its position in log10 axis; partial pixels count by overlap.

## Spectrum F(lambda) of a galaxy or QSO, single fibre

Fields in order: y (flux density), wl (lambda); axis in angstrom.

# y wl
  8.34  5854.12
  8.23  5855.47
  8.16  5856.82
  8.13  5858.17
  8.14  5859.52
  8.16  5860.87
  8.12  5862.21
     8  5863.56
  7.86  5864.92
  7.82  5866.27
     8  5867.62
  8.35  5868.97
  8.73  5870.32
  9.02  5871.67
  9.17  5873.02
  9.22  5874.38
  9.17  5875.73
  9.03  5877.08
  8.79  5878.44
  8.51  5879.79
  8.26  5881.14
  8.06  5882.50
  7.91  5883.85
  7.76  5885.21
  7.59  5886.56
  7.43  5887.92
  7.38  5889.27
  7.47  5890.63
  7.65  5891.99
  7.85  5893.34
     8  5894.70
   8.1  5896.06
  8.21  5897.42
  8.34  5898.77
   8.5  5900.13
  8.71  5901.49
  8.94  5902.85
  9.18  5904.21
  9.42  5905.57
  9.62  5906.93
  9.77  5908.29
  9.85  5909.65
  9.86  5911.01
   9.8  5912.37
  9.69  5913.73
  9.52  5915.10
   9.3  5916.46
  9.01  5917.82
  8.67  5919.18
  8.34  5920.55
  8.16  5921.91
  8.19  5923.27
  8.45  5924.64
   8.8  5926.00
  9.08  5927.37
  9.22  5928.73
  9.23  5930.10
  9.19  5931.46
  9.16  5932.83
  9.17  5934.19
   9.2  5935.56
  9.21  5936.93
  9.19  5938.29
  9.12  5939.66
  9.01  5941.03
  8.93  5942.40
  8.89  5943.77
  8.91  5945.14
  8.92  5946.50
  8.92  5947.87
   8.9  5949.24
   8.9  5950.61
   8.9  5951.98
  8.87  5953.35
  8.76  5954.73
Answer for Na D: 1.06 angstrom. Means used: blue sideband 8.44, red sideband 8.98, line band 8.36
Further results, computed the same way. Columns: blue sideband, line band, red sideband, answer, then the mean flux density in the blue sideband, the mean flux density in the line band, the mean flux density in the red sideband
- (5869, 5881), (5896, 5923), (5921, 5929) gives -1.1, 8.9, 9.06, 8.62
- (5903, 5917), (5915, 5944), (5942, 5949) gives 0.8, 9.58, 8.95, 8.92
